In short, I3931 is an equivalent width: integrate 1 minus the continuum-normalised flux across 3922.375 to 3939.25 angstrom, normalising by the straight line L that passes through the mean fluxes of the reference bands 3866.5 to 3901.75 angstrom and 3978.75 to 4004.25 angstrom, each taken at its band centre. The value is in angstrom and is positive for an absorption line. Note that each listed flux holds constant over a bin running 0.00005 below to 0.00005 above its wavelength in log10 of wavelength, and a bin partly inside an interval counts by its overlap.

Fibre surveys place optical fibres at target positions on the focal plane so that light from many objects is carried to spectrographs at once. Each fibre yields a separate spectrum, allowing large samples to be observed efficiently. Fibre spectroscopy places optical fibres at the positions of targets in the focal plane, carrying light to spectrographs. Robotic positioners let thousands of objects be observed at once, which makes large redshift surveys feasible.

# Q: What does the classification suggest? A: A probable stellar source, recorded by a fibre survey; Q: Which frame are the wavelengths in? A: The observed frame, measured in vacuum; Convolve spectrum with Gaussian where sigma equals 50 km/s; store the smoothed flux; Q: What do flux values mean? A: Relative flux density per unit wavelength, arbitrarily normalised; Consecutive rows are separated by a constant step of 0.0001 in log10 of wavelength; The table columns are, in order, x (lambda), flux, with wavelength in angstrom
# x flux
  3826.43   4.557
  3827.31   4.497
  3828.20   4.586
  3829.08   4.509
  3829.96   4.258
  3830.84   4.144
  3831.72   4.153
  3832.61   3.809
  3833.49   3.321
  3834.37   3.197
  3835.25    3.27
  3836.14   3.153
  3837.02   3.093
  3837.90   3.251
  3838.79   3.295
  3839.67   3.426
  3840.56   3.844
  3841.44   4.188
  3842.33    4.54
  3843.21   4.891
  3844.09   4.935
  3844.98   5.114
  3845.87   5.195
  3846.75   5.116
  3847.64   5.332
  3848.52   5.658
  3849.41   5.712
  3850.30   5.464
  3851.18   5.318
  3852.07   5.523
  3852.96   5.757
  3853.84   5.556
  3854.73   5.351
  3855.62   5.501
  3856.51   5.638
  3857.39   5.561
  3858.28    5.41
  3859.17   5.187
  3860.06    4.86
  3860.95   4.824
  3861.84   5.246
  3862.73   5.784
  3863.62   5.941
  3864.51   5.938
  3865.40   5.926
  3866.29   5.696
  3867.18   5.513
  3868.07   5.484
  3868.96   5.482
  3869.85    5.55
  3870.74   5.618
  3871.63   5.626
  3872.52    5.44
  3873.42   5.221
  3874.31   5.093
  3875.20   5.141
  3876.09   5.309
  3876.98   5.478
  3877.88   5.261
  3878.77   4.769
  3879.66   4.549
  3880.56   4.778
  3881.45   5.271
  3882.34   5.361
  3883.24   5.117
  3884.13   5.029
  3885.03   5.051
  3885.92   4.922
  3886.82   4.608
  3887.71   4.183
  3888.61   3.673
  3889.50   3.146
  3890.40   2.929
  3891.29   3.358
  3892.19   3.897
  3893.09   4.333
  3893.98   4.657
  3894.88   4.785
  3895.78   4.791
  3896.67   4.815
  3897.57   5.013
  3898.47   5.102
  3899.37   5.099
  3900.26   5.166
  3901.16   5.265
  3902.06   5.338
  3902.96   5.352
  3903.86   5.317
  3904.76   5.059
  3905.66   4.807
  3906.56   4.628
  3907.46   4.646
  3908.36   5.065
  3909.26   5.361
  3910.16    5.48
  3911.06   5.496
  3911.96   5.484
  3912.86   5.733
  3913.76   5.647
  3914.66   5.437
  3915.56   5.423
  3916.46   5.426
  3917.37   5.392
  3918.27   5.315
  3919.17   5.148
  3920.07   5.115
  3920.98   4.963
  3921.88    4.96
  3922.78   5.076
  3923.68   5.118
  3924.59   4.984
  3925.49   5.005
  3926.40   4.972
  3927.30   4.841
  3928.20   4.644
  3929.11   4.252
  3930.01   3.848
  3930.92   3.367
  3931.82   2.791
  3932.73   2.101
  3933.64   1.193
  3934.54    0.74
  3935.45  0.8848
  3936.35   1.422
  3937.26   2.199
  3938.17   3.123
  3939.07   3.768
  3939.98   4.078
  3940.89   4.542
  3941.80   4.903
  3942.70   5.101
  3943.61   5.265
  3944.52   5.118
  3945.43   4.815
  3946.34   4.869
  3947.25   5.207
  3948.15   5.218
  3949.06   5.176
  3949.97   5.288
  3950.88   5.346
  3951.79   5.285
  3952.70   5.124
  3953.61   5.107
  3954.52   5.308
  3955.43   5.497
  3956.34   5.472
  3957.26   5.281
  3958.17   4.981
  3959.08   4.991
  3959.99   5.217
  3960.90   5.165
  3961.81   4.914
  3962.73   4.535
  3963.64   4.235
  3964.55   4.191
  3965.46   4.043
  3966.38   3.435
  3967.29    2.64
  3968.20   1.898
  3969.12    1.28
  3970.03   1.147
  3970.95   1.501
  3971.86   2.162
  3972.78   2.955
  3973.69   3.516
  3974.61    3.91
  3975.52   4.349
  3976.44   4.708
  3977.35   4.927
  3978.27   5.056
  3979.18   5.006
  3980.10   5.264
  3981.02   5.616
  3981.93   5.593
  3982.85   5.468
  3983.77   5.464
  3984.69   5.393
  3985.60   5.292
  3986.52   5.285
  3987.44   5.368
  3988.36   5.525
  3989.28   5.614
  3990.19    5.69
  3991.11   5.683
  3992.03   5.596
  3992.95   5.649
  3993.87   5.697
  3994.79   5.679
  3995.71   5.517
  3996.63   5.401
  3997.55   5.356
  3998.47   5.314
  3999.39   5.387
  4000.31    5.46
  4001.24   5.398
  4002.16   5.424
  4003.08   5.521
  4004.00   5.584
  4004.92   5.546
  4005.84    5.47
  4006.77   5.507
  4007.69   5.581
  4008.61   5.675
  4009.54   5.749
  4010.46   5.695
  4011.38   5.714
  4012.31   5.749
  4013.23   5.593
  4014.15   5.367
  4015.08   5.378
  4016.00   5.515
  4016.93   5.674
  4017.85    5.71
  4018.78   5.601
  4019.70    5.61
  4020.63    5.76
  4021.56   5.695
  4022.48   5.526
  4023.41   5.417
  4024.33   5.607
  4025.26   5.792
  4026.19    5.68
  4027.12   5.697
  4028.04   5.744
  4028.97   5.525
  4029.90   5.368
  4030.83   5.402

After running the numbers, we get 5.8 angstrom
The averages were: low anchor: 4.88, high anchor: 5.47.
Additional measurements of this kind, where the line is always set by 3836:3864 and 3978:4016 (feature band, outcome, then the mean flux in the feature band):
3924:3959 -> 6.9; 4.25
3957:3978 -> 6.4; 3.74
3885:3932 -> 3.3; 4.81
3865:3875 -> -1.0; 5.5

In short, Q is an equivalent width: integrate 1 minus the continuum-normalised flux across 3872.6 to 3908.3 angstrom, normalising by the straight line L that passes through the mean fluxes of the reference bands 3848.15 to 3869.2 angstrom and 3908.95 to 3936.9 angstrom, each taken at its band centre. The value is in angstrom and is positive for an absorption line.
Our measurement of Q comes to 1.1 angstrom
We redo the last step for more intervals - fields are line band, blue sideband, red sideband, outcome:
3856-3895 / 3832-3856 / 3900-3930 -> -1.8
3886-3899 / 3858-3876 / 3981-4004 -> 2.8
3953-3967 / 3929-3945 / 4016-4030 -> -3.4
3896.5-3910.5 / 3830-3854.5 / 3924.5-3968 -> -2.5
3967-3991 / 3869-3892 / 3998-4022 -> 4.9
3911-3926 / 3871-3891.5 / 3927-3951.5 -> -3.9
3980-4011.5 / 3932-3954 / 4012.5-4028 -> -2.7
